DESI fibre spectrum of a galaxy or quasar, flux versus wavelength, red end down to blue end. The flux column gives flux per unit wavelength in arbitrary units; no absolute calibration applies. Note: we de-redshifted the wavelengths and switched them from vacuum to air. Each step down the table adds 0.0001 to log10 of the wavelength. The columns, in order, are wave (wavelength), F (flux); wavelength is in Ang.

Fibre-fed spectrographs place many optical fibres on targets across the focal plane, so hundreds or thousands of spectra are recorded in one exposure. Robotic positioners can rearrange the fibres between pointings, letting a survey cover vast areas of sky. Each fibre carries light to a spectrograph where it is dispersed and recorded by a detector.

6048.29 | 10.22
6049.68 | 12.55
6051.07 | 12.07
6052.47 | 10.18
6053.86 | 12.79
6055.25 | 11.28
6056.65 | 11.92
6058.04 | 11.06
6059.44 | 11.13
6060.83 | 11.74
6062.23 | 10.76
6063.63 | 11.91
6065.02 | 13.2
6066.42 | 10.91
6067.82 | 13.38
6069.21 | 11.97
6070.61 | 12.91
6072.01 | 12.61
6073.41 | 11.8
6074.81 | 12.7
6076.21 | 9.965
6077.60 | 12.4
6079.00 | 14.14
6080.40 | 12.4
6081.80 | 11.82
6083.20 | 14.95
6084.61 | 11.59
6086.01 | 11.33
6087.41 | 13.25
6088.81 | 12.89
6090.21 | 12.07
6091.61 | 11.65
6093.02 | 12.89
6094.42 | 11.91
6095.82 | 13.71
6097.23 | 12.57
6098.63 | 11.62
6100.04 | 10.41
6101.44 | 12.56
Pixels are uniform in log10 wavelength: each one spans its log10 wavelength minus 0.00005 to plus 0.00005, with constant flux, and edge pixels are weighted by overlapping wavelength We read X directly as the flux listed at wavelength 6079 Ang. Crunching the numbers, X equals 14.14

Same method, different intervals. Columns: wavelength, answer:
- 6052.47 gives 10.18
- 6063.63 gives 11.91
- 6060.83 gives 11.74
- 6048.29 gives 10.22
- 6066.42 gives 10.91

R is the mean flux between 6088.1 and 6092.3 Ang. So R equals 12.2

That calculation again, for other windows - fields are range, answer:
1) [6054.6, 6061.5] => 11.4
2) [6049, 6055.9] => 11.8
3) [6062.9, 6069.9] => 12.3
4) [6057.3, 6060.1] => 11.1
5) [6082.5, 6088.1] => 12.8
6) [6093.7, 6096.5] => 12.8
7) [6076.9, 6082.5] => 12.7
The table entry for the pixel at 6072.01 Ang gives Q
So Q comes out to 12.61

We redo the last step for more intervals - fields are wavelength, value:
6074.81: 12.7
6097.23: 12.57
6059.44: 11.13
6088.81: 12.89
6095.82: 13.71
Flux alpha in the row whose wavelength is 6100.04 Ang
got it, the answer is 10.41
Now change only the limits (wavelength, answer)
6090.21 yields 12.07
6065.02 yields 13.2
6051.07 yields 12.07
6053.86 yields 12.79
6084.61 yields 11.59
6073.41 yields 11.8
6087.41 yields 13.25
